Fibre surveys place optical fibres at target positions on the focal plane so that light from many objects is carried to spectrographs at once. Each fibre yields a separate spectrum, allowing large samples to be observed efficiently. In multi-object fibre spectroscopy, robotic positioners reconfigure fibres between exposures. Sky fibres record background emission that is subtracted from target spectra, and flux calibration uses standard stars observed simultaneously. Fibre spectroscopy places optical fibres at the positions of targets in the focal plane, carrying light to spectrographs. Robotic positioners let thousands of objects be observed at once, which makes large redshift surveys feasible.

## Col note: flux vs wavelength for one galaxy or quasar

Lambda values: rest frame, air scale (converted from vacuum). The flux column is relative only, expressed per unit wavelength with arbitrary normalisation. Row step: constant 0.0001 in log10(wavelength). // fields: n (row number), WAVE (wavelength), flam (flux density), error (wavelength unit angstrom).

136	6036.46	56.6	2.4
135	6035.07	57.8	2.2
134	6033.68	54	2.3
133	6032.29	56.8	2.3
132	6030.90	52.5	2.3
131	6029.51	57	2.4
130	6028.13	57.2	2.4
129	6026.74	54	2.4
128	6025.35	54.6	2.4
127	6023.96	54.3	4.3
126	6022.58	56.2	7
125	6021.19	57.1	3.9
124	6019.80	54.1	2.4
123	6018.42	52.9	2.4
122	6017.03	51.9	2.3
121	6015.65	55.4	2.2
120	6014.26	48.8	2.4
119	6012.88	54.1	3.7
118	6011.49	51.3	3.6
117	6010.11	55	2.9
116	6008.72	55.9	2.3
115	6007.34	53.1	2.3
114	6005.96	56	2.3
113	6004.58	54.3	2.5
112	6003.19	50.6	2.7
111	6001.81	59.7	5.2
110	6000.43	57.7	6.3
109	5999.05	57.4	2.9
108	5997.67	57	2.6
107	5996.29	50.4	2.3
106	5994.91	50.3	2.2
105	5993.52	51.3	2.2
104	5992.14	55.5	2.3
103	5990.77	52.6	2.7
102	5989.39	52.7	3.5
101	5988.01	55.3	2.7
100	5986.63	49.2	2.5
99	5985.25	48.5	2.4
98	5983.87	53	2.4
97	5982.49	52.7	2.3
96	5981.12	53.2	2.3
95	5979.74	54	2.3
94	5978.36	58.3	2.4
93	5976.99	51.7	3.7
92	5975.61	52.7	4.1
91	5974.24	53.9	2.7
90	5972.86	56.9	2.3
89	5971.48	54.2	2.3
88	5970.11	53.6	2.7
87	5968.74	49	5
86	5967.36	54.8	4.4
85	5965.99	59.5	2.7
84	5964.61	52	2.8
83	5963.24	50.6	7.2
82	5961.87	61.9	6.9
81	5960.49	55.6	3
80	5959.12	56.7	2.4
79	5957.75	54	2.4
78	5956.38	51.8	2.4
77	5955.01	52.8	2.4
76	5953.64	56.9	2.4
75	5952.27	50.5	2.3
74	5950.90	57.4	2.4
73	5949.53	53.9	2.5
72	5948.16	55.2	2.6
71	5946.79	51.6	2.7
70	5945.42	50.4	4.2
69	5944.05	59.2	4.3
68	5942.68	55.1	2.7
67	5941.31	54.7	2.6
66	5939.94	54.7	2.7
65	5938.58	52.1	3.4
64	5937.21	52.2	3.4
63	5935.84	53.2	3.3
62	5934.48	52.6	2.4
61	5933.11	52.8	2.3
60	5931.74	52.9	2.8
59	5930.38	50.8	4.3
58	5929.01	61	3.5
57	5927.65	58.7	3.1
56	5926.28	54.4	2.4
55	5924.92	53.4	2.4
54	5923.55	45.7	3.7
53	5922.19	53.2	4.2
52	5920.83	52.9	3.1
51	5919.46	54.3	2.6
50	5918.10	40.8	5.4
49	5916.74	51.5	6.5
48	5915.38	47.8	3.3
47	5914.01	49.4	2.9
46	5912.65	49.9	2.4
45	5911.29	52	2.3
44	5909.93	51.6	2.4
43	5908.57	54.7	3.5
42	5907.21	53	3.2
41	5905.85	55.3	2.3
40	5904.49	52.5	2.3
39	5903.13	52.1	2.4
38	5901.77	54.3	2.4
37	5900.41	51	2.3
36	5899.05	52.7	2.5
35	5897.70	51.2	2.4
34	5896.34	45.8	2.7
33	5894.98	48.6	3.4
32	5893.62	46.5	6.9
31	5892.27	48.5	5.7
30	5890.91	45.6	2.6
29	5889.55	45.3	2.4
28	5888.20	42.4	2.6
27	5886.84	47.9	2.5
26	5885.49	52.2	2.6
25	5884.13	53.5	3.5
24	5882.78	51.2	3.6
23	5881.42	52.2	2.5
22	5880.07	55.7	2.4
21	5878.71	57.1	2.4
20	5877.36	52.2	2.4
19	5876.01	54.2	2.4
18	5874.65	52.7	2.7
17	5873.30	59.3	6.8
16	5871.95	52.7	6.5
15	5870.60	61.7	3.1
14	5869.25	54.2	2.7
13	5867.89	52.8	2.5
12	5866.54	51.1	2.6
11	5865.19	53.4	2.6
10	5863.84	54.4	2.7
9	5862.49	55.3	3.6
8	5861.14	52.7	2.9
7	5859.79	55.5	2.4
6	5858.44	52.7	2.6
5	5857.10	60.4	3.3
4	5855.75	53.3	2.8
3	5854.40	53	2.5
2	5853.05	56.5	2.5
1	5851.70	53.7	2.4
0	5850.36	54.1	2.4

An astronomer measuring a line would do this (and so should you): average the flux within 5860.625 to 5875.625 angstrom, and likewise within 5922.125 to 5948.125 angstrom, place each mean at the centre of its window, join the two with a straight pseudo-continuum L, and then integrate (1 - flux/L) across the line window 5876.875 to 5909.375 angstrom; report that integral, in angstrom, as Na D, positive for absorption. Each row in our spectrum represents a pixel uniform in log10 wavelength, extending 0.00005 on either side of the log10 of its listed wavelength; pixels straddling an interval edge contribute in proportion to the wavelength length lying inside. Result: 2.0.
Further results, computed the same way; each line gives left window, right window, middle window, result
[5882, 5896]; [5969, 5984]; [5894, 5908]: -0.75 angstrom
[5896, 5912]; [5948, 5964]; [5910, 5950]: 0.71 angstrom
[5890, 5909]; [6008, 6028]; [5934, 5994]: -1.49 angstrom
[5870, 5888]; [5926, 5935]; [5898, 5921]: 1.20 angstrom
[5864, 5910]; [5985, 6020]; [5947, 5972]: -0.69 angstrom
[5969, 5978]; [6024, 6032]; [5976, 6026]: 0.62 angstrom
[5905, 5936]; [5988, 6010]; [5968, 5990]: 0.31 angstrom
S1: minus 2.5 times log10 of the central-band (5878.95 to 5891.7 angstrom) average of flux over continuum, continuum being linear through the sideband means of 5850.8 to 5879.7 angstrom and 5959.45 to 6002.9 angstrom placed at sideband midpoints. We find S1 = 0.10 mag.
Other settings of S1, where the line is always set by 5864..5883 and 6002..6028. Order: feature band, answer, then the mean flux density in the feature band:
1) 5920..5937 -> 0.02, 53.4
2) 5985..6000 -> 0.02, 53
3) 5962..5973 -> 0.00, 54.1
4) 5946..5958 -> 0.01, 53.8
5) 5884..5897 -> 0.15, 47.4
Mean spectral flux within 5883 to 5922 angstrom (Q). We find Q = 50.2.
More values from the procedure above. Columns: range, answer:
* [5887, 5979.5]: 52.6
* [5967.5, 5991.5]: 53.1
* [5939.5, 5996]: 53.8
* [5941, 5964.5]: 54.5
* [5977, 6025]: 53.8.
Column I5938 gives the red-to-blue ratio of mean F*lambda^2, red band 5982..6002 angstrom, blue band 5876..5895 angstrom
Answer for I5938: 1.10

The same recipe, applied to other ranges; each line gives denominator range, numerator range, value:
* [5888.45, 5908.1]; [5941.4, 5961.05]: 1.11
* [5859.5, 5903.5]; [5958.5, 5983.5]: 1.08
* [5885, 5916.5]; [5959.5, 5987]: 1.10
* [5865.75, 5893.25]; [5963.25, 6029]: 1.08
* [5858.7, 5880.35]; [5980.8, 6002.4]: 1.02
